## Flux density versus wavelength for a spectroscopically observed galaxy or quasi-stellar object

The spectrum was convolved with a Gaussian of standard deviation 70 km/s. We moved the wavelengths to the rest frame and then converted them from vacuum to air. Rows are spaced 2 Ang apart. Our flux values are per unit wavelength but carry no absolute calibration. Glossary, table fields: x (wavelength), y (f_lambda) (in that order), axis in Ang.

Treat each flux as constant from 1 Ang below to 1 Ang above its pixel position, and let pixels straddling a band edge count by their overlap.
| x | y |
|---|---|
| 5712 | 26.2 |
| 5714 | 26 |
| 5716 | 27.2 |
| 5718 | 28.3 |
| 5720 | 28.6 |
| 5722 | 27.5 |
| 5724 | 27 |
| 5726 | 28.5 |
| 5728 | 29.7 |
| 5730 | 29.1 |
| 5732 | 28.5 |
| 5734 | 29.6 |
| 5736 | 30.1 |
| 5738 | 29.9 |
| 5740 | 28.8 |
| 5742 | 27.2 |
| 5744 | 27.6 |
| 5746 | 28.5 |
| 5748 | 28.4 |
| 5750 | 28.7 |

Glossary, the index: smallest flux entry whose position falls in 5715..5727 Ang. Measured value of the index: 27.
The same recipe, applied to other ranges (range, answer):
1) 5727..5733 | 28.5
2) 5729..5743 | 27.2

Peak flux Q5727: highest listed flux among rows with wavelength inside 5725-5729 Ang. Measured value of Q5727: 29.7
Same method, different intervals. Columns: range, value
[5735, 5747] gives 30.1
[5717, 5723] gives 28.6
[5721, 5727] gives 28.5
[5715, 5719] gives 28.3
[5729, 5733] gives 29.1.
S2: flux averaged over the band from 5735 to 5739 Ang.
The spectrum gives 30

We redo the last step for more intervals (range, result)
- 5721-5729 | 28.2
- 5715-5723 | 27.9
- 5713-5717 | 26.6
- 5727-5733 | 29.1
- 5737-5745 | 28.4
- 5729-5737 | 29.3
